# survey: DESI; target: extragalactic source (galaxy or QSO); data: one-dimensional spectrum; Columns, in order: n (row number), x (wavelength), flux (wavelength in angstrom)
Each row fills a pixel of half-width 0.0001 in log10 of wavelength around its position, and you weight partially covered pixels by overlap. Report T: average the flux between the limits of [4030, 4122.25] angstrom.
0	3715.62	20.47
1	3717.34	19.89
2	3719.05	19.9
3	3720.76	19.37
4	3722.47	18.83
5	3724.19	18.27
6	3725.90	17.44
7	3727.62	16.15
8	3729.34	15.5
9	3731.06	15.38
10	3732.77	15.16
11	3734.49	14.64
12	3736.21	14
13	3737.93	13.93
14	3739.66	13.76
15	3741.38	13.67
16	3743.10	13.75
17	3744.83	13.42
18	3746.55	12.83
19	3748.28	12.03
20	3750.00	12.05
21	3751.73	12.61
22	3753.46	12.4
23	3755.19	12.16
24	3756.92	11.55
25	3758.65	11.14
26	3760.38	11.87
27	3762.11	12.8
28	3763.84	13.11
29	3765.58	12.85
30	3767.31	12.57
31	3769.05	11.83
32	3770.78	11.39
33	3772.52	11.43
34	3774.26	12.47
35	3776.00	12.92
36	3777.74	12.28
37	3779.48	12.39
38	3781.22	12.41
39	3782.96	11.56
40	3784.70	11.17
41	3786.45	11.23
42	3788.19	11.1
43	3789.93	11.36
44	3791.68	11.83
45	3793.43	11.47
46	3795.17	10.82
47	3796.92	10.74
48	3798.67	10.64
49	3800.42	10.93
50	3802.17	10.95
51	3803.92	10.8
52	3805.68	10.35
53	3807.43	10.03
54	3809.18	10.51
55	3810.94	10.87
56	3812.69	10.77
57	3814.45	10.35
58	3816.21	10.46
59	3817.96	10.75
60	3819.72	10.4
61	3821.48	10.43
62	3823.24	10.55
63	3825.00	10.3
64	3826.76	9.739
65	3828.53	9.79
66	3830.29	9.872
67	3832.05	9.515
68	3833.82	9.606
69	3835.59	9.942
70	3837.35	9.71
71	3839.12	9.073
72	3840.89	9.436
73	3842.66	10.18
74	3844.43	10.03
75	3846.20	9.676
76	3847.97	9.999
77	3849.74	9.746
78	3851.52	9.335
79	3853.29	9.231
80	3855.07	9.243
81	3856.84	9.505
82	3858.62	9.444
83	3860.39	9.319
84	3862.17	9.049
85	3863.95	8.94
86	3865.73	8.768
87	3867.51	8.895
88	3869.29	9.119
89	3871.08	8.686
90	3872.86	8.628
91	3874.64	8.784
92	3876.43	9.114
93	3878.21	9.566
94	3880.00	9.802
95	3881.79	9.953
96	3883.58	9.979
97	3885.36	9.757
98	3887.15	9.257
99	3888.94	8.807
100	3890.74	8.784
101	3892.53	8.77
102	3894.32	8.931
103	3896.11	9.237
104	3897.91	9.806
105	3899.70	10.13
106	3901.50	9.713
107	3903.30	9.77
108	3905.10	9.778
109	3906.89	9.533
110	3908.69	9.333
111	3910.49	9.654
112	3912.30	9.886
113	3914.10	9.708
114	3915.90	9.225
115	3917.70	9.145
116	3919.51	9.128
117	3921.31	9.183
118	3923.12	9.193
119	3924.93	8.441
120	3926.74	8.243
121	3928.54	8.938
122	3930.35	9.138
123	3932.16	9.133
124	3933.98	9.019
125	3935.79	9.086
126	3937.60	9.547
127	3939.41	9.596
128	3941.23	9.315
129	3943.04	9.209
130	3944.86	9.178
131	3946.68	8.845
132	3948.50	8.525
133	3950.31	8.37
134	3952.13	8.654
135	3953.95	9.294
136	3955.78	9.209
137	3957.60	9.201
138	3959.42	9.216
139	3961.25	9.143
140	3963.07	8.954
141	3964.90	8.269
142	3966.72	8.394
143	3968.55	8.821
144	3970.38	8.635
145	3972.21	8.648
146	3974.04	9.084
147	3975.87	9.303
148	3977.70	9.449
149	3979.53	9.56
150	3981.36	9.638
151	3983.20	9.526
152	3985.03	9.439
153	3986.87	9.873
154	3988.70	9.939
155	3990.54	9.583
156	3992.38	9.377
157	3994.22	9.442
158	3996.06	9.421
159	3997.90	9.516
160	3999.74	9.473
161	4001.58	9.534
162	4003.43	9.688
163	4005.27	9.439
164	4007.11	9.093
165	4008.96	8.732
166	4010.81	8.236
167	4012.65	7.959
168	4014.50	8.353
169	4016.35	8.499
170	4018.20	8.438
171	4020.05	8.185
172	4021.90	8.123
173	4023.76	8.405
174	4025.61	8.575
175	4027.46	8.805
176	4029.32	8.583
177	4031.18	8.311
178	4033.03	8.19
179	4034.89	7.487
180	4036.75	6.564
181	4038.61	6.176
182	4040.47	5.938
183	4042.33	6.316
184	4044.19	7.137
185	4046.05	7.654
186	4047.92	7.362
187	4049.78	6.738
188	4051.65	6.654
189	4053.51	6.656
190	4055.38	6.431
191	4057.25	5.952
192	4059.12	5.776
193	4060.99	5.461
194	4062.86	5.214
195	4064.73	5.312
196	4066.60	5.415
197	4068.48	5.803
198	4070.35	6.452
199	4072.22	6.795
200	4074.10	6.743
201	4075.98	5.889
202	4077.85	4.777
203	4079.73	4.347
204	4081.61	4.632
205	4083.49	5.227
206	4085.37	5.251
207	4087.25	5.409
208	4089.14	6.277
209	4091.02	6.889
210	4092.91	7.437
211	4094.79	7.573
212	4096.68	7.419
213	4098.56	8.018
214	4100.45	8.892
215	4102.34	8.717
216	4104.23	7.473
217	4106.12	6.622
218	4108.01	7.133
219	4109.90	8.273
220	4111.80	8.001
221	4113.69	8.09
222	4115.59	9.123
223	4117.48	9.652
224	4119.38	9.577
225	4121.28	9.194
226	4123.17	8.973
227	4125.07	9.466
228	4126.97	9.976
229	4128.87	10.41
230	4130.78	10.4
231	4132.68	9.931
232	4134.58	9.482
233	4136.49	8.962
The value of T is 6.88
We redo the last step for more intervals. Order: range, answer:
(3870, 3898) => 9.22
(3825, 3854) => 9.7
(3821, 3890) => 9.5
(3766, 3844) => 10.8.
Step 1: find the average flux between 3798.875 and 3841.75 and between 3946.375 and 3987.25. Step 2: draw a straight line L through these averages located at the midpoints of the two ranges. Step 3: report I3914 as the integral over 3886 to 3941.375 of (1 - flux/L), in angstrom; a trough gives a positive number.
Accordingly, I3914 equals 1.1 angstrom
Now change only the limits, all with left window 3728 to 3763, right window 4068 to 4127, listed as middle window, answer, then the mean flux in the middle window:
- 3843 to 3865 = 3.8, 9.47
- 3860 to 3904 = 6.8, 9.26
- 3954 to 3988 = 1.1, 9.14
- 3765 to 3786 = 1.1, 12.1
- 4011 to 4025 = 0.6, 8.29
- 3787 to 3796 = 0.8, 11.3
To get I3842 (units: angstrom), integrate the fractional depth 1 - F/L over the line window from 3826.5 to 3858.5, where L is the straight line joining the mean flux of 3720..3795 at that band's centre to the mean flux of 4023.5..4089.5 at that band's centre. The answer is 4.68 angstrom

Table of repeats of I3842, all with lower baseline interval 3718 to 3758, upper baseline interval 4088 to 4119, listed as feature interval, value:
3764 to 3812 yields 8.1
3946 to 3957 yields 1.9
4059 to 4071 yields 4.2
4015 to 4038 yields 2.9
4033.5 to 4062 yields 7.5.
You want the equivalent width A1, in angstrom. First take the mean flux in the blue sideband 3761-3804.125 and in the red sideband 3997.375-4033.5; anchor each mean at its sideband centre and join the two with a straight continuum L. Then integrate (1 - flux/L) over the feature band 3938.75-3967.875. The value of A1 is 1.7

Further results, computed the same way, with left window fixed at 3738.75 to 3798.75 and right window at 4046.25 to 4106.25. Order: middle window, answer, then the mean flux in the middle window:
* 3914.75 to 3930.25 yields 0.49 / 8.96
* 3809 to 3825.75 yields 1.00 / 10.5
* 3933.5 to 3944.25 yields -0.43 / 9.31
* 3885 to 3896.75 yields 0.95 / 9.04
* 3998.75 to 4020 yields -3.35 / 8.83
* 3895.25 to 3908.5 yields -0.08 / 9.69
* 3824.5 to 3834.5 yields 1.09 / 9.79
